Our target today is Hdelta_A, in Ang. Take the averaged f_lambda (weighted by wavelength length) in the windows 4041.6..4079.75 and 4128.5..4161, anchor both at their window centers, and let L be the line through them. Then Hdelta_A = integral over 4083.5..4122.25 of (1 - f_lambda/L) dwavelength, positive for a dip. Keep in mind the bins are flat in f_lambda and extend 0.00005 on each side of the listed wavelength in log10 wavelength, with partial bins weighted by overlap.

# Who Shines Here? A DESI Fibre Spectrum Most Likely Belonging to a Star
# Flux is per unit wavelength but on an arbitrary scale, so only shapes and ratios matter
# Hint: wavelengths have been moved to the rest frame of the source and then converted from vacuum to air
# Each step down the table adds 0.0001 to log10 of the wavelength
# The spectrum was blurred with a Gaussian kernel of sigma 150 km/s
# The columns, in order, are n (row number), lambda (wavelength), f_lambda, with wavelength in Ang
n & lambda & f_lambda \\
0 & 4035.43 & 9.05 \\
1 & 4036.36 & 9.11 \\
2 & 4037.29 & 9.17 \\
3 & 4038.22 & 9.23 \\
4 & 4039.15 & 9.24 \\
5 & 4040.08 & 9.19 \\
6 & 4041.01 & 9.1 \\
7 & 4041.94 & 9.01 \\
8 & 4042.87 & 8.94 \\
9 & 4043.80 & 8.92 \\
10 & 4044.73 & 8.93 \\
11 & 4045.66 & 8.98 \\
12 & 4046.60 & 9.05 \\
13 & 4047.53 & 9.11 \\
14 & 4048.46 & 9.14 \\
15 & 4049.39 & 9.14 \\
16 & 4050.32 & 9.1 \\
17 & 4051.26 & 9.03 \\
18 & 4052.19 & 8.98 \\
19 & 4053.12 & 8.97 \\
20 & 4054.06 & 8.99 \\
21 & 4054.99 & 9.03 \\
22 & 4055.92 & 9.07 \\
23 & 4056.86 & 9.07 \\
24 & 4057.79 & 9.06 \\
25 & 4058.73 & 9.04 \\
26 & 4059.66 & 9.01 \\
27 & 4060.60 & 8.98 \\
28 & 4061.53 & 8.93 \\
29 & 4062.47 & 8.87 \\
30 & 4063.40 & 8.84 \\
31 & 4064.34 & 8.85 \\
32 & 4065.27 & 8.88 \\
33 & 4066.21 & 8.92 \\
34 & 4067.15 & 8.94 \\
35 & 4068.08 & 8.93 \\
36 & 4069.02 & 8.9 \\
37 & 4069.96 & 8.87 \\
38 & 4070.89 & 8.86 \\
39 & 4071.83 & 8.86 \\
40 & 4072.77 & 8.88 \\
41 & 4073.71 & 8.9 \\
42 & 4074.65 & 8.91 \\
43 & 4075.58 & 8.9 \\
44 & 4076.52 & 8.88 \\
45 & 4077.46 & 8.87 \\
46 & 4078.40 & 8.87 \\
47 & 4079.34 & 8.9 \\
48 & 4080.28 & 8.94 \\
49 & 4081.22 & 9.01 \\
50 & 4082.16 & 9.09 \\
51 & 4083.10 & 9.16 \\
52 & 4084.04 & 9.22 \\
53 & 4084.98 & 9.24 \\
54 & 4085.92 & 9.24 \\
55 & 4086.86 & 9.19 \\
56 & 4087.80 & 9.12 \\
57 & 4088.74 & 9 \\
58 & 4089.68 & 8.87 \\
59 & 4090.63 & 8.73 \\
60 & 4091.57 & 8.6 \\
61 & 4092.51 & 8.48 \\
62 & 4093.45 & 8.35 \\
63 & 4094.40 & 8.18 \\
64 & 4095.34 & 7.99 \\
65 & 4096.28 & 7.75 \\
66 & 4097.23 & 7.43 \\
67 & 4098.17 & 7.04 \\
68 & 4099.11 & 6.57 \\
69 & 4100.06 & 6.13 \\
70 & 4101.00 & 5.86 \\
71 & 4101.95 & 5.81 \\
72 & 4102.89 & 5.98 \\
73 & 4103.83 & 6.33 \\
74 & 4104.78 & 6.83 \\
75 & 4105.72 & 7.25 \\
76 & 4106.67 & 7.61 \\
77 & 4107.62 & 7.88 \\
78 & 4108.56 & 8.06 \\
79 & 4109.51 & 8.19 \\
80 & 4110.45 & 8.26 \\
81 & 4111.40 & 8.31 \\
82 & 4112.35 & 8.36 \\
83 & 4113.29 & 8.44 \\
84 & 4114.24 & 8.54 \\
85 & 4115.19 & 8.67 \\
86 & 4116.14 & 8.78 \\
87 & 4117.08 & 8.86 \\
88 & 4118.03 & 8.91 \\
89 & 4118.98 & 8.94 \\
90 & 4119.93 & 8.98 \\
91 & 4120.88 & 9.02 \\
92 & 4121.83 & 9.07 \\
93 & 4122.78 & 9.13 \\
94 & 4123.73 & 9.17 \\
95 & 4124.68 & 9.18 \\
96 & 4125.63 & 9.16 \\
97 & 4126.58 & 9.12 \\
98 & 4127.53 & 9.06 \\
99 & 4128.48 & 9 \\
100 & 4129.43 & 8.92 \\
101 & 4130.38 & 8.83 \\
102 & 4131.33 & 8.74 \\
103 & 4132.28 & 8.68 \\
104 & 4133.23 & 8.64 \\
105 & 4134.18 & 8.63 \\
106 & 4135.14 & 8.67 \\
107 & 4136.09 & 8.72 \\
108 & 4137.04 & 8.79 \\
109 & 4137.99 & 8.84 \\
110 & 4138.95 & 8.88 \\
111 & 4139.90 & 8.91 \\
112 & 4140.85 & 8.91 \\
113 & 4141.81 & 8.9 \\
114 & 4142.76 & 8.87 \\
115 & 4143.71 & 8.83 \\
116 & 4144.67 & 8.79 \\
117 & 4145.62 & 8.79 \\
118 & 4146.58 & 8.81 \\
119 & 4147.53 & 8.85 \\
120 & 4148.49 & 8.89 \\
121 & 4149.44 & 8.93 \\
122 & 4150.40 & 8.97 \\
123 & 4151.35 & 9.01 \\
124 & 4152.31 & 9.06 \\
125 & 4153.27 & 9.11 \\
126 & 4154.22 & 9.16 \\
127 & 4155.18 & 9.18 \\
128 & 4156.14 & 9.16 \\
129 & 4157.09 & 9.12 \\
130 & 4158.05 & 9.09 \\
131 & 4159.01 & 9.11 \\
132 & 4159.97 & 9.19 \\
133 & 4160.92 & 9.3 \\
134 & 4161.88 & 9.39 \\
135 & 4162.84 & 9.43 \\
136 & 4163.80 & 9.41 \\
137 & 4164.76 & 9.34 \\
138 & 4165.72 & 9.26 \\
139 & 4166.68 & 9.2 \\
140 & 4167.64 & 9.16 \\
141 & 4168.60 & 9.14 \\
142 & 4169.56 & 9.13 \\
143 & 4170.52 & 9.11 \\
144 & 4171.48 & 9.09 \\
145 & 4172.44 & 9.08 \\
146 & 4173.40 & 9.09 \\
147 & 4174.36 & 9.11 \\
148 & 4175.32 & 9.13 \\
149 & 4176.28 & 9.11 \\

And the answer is 3.6 Ang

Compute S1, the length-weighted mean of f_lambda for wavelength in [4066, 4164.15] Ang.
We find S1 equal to 8.62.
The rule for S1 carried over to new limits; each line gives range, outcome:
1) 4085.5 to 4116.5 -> 7.87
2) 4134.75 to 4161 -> 8.96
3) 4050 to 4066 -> 8.98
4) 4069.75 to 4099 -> 8.69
